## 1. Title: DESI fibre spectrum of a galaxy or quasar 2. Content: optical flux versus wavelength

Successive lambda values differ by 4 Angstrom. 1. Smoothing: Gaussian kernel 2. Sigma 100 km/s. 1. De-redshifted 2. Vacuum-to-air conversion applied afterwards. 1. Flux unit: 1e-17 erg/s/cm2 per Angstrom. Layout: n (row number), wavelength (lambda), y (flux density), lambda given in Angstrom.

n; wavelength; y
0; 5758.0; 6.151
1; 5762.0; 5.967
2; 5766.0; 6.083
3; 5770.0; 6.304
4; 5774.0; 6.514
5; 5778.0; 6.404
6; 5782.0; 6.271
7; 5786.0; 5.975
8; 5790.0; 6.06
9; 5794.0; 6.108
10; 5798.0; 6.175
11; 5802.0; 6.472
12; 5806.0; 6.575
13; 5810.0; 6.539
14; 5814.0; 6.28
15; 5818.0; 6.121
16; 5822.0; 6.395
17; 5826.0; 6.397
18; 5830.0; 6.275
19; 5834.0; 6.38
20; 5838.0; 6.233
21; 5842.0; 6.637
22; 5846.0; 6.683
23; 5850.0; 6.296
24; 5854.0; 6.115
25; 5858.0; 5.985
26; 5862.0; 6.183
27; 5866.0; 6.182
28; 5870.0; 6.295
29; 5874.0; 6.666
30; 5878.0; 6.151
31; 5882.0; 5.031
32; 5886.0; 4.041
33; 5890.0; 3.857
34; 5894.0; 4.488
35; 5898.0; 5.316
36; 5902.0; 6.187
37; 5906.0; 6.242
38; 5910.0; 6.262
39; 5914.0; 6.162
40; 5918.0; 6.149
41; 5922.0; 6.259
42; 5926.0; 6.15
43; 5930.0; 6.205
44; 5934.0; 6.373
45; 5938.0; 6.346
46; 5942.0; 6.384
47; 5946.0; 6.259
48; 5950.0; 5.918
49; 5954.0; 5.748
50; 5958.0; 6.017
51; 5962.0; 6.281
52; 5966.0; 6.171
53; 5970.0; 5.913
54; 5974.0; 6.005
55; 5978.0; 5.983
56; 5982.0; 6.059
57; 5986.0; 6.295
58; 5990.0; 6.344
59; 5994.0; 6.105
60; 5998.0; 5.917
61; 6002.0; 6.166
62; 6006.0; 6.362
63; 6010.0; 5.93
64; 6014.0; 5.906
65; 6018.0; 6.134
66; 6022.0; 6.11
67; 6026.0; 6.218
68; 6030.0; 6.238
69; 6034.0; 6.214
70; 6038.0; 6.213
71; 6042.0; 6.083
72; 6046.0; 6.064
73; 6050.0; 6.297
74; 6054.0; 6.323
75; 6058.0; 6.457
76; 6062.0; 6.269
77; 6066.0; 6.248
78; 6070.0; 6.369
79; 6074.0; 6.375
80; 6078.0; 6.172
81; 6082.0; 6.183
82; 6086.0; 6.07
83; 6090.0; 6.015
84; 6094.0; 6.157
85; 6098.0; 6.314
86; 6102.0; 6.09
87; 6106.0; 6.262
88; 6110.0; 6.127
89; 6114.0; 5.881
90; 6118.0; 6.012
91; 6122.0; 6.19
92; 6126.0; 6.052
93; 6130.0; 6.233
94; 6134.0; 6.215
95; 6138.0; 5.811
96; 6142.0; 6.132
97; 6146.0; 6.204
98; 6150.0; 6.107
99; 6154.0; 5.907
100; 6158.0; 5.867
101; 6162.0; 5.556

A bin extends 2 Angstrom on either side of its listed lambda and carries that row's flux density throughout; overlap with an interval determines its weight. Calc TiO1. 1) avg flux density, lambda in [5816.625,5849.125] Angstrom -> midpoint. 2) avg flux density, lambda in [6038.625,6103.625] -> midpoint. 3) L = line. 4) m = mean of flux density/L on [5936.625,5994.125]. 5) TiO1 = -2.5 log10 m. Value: 0.03 mag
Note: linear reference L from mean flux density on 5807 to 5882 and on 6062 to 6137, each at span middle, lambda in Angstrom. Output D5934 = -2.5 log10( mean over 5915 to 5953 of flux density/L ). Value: 0.01 mag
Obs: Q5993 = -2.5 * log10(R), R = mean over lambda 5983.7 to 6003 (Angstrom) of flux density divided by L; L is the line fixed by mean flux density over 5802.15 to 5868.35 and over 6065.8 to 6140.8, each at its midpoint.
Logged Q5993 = 0.01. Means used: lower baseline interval 6.33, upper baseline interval 6.14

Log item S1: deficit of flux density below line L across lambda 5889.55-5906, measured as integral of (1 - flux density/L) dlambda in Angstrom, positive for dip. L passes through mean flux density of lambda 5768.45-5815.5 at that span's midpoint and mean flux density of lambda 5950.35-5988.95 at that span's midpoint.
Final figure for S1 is 2.49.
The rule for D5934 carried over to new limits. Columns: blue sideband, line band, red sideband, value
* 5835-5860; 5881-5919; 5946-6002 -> 0.16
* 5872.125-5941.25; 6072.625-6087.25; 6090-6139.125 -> -0.03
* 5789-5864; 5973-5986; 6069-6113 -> 0.03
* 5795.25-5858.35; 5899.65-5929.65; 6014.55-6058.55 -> 0.02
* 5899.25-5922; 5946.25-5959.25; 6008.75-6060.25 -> 0.04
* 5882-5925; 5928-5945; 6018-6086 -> -0.12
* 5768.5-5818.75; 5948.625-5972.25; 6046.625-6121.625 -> 0.04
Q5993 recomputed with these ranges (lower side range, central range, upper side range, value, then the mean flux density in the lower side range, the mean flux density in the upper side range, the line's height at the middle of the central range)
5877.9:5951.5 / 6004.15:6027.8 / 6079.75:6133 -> -0.03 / 5.77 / 6.12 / 5.96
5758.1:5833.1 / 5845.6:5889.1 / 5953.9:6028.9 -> 0.06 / 6.27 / 6.1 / 6.21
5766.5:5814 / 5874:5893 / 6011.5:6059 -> 0.25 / 6.3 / 6.18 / 6.25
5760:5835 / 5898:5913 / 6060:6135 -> 0.02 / 6.28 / 6.17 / 6.24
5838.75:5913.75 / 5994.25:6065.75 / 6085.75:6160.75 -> -0.03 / 5.83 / 6.08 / 5.99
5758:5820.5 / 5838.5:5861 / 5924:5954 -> -0.02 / 6.25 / 6.2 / 6.23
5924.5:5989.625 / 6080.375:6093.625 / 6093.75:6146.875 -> 0.00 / 6.14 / 6.12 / 6.12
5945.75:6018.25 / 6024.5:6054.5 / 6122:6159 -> -0.02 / 6.07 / 6.07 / 6.07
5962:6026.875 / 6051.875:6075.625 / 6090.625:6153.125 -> -0.04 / 6.1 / 6.11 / 6.11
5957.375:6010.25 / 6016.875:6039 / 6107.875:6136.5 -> -0.01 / 6.12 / 6.1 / 6.11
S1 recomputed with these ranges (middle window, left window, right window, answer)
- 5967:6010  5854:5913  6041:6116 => -1.1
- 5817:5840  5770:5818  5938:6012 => -0.2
